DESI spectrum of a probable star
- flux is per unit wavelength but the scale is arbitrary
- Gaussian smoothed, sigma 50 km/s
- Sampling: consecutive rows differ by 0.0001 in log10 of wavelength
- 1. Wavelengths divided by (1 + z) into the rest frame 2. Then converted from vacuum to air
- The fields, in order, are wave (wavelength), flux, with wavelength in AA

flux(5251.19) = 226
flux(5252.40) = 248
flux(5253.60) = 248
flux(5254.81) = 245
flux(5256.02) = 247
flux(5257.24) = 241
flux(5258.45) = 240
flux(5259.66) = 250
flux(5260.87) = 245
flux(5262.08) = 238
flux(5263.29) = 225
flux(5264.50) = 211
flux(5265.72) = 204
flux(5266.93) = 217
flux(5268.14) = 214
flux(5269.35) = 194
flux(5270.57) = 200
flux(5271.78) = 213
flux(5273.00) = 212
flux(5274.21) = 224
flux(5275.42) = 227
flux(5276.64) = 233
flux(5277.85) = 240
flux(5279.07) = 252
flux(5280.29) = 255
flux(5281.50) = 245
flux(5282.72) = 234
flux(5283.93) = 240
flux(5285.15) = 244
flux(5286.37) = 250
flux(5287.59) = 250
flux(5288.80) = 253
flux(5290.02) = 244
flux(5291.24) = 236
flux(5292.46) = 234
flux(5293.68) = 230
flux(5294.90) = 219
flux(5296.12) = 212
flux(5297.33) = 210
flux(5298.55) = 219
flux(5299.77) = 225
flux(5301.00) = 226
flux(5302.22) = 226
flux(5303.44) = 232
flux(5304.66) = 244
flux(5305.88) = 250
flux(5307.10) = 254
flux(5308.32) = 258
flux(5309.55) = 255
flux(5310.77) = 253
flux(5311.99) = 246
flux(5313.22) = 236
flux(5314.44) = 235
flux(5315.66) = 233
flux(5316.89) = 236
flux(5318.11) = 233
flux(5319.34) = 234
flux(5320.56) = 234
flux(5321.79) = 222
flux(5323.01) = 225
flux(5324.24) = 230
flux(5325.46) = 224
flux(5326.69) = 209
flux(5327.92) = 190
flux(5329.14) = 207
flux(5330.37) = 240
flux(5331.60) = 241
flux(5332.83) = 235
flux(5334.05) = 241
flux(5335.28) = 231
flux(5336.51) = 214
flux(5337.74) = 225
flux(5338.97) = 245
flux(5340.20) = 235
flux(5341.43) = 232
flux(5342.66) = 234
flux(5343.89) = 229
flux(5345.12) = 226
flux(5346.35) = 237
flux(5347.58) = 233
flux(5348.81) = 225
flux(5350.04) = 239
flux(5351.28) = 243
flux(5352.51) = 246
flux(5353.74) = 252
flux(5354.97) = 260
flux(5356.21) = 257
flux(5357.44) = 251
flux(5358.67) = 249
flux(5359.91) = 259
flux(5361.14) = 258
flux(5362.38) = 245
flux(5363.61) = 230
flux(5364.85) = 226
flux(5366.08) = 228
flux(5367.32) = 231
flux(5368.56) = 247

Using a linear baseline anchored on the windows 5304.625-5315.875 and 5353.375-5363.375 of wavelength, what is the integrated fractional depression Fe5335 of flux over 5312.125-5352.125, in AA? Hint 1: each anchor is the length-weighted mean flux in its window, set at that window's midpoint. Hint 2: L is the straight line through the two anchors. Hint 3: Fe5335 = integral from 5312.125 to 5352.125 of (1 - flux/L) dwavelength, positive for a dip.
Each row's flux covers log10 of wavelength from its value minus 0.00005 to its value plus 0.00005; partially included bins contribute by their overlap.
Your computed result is 3.16 AA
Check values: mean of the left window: 247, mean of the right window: 253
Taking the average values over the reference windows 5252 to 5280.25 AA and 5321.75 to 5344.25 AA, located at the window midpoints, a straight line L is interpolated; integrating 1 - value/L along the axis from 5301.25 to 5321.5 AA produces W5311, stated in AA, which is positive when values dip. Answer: -1.15 AA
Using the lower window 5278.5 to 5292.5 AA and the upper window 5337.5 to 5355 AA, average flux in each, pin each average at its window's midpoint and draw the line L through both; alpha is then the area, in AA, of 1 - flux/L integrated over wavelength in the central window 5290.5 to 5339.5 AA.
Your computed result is 2.0 AA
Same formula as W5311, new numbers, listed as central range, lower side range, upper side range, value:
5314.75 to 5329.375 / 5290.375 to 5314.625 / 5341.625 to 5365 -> 0.9 AA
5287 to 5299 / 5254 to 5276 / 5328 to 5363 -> -0.1 AA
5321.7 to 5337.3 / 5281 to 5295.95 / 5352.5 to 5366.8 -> 1.3 AA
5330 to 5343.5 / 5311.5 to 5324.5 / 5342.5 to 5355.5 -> 0.2 AA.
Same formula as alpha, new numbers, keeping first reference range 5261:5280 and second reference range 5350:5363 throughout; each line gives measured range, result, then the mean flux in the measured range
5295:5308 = 0.1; 230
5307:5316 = -0.4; 246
